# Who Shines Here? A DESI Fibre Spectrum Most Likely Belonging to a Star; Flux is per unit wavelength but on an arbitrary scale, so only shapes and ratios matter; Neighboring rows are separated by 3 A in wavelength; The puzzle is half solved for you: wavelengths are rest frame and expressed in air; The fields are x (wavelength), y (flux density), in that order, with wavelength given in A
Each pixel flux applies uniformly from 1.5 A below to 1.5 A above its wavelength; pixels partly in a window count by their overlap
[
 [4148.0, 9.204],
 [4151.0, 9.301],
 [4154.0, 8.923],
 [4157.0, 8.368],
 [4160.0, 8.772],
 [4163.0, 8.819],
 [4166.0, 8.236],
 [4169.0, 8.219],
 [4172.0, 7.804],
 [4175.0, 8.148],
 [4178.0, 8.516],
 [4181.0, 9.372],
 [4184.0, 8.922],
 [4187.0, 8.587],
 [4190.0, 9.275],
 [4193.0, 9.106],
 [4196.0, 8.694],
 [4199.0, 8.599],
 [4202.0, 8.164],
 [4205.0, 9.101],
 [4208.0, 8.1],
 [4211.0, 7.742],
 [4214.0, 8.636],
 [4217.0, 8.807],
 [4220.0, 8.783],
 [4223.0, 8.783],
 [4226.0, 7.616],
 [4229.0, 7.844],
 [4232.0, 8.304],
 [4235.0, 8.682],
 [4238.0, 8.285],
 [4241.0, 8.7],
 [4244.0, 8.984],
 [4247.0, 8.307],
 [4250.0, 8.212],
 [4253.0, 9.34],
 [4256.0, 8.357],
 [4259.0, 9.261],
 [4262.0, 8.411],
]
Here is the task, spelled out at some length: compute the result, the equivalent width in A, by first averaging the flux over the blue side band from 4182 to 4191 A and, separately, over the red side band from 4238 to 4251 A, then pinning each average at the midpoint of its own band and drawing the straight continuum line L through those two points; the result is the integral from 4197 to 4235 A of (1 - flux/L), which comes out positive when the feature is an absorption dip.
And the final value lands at 1.5 A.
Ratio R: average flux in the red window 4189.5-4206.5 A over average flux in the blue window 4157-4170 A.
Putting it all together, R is 1.0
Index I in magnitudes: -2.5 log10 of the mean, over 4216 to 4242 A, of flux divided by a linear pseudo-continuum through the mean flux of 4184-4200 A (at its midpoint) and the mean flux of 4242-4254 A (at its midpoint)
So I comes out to 0.043 mag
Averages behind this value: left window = 8.87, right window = 8.68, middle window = 8.41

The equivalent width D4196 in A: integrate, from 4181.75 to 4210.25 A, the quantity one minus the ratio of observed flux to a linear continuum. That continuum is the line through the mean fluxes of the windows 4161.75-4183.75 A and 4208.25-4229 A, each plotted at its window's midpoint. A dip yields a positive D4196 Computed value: -1.1 A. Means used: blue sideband 8.47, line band 8.72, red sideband 8.34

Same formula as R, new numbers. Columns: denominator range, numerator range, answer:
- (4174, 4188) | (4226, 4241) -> 0.95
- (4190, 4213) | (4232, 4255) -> 1.01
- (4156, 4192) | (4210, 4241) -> 0.97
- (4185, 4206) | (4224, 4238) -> 0.93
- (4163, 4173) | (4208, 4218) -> 1.01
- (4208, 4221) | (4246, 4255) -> 1.02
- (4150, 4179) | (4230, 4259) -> 1.01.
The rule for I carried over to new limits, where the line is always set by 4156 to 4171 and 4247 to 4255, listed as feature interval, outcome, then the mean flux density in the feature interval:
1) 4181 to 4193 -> -0.061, 9.01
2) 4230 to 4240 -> 0.028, 8.41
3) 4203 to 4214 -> 0.028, 8.35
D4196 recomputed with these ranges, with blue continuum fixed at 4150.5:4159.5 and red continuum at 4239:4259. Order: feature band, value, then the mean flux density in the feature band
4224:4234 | 0.8 A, 8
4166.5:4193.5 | 0.4 A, 8.63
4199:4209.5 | 0.3 A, 8.48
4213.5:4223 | 0.0 A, 8.76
